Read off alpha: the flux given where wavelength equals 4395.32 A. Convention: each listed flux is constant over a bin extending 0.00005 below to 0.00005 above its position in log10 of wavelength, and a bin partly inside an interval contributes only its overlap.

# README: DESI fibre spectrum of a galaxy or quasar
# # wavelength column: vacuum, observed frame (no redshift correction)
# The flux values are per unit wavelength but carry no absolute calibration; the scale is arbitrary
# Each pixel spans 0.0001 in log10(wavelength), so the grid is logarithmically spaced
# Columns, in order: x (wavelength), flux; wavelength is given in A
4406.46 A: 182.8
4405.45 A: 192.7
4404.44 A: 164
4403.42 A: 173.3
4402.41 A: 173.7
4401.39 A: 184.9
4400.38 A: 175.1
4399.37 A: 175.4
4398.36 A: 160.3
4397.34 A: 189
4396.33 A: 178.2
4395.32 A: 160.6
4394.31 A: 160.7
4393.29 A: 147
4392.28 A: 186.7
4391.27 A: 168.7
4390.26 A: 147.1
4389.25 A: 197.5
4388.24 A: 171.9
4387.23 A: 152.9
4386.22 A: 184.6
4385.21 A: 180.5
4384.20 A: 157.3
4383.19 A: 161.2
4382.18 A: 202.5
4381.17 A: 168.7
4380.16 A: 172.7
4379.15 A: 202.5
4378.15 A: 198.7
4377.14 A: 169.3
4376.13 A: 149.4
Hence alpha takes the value 160.6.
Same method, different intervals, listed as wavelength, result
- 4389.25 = 197.5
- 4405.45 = 192.7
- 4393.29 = 147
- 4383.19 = 161.2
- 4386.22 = 184.6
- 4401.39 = 184.9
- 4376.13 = 149.4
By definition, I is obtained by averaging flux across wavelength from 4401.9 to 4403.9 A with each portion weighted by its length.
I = 174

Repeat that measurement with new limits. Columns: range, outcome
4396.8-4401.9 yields 177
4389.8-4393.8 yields 163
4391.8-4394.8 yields 164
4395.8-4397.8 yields 184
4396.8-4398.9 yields 175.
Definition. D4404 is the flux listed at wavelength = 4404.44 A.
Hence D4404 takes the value 164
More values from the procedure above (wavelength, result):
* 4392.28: 186.7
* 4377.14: 169.3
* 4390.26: 147.1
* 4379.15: 202.5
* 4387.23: 152.9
